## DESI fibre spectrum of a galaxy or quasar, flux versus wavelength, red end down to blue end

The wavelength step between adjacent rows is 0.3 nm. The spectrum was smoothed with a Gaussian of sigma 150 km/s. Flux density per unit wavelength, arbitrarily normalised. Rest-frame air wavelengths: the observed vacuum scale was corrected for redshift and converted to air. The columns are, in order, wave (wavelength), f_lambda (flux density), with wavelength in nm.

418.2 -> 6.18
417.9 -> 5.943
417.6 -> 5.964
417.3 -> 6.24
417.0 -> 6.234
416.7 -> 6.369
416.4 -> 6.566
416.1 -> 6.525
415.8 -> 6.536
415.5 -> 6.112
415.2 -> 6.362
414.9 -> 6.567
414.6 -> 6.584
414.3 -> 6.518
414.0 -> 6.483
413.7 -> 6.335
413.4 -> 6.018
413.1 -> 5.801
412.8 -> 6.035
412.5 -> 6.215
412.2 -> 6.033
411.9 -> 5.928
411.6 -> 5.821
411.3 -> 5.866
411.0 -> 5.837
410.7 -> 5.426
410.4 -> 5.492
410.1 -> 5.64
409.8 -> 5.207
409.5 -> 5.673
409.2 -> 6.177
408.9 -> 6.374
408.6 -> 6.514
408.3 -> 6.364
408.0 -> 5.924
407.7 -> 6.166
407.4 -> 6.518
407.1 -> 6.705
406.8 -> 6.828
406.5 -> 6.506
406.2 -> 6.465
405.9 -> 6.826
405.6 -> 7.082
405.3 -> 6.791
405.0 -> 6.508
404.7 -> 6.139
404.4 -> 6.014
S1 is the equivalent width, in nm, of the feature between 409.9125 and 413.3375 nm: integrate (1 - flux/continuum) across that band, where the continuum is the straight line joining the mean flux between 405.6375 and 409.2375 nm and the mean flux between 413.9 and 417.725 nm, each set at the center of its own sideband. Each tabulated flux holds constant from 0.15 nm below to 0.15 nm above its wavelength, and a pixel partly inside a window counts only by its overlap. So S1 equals 0.324 nm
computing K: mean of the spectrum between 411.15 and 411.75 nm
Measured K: 5.84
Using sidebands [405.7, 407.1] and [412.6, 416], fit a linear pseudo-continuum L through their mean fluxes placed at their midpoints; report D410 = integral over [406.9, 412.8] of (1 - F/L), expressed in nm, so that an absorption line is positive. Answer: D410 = 0.47 nm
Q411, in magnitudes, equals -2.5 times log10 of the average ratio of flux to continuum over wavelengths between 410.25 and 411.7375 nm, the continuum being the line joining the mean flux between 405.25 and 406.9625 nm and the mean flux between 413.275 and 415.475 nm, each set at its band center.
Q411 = 0.152 mag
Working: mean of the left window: 6.75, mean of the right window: 6.4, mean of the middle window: 5.69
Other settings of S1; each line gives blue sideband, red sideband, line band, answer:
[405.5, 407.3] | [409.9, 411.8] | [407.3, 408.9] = 0.00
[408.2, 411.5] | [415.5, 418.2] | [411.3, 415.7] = -0.08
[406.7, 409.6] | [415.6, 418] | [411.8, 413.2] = 0.07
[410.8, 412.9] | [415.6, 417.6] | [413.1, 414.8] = -0.06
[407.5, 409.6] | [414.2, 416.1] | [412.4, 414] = 0.07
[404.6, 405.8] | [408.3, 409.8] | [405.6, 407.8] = -0.06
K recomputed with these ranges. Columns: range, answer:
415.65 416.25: 6.53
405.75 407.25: 6.67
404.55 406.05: 6.67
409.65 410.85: 5.44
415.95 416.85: 6.49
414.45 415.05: 6.58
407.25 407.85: 6.34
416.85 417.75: 6.15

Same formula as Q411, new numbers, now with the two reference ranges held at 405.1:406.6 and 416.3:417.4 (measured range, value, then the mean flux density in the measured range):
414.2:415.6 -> 0.00 mag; 6.44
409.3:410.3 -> 0.19 mag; 5.54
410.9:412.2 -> 0.11 mag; 5.88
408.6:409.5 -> 0.07 mag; 6.21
